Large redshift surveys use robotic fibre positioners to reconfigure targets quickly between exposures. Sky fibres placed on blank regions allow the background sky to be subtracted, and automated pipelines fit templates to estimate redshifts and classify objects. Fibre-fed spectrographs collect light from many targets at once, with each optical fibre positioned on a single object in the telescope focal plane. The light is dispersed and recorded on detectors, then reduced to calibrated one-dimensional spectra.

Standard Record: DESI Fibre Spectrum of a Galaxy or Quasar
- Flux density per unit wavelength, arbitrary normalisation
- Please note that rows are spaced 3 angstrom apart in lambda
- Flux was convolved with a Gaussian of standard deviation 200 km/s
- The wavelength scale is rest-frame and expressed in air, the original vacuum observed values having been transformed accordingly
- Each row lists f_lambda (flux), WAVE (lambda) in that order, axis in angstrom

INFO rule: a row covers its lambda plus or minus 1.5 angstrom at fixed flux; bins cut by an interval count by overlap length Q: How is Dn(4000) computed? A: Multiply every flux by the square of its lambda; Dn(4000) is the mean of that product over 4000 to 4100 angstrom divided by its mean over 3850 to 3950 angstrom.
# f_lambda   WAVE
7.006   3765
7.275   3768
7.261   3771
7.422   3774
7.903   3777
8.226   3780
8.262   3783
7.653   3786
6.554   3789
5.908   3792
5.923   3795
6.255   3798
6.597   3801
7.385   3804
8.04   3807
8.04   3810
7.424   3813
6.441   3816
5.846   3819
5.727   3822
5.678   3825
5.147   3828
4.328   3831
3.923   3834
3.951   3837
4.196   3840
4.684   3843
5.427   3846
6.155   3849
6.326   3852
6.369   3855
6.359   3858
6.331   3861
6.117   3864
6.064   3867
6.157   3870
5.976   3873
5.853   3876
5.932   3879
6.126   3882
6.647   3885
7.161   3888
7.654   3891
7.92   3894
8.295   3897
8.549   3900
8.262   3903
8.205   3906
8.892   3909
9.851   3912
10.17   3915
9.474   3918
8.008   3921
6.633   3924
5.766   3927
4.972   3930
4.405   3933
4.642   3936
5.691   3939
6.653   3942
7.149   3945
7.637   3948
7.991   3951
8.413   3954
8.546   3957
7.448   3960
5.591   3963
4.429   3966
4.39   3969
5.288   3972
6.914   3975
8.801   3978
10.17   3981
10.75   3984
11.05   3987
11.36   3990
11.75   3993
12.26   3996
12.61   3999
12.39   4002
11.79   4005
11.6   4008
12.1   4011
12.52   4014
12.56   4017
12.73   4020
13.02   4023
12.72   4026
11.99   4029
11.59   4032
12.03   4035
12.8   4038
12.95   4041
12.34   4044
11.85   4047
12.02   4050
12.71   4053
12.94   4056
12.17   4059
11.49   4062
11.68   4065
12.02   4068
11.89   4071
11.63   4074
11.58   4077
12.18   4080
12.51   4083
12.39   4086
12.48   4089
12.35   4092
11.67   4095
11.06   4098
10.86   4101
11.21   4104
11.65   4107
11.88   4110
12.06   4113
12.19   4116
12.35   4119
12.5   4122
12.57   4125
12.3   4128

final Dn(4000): 1.9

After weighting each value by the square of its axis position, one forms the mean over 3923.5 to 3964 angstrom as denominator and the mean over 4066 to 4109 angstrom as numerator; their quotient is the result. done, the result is 1.9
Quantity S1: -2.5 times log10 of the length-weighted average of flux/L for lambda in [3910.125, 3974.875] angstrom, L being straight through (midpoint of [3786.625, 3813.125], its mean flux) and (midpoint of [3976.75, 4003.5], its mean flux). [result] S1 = 0.425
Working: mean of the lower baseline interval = 6.9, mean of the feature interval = 6.83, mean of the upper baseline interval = 11.3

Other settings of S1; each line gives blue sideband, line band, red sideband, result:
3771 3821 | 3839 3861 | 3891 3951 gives 0.258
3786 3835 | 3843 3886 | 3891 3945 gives 0.131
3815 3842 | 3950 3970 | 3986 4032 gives 0.450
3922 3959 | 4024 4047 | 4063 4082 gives -0.189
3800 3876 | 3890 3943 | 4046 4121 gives 0.048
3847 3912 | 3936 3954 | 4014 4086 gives 0.285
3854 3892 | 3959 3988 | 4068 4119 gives 0.199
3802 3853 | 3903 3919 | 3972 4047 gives -0.093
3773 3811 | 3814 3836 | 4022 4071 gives 0.424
